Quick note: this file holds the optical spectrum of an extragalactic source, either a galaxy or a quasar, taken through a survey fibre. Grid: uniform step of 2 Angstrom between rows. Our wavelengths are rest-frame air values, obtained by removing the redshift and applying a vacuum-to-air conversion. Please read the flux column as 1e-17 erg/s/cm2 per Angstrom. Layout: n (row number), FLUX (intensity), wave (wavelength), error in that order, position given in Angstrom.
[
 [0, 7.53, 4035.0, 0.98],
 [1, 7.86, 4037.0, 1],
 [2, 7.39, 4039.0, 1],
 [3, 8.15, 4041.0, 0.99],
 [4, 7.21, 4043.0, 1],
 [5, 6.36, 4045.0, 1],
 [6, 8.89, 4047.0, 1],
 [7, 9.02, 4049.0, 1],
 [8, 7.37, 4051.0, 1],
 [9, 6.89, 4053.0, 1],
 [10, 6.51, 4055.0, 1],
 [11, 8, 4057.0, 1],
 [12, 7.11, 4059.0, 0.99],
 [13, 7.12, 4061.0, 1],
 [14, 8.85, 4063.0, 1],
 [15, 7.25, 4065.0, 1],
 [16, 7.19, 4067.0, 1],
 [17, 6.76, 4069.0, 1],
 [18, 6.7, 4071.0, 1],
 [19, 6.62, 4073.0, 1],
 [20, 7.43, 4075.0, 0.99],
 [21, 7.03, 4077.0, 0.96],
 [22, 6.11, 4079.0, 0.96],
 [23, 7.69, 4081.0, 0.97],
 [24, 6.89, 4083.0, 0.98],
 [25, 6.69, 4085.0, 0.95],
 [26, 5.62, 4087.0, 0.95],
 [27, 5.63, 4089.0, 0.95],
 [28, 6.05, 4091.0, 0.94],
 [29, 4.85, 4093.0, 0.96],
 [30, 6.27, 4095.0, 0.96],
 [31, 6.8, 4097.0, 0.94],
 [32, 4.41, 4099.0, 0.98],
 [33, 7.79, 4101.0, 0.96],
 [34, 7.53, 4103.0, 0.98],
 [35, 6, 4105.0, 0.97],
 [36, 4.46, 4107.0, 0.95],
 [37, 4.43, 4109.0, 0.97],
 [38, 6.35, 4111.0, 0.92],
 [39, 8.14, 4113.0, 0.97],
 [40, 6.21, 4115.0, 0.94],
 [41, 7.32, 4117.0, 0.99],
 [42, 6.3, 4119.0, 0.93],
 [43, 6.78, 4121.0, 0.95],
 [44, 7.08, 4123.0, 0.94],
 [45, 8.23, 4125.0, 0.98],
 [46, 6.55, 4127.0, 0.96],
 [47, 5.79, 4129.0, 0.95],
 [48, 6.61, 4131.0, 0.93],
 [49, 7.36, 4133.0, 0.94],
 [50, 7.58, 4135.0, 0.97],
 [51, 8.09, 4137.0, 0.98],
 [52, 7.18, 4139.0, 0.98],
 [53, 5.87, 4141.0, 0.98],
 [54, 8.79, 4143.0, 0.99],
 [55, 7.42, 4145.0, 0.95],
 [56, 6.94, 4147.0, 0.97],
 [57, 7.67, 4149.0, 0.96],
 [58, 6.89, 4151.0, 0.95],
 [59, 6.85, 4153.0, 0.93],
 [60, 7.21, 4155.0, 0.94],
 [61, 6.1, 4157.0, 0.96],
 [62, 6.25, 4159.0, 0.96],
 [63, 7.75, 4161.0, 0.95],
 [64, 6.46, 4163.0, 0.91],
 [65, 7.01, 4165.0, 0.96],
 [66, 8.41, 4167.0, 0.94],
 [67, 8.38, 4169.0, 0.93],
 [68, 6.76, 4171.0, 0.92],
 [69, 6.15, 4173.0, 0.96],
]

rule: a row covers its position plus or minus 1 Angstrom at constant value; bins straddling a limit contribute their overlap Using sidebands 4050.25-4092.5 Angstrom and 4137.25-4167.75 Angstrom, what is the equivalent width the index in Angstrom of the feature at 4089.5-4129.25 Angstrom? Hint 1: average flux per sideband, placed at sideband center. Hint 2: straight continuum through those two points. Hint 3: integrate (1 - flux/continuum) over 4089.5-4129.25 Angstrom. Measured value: 3.6 Angstrom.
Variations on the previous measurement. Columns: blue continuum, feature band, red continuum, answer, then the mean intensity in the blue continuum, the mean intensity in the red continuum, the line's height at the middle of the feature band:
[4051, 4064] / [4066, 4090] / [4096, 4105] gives 1.1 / 7.41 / 6.56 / 7.01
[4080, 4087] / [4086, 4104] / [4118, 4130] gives 2.0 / 6.88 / 6.79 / 6.85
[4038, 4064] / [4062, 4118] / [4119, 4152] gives 6.5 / 7.61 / 7.15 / 7.4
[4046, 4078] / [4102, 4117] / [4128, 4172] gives 2.1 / 7.42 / 7.15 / 7.28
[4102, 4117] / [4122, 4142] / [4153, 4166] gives -1.7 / 6.24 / 6.8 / 6.49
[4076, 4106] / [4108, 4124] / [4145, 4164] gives 0.0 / 6.36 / 6.93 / 6.58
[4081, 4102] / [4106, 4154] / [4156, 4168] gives -1.7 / 6.18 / 7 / 6.62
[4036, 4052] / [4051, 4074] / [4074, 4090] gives 0.1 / 7.78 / 6.64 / 7.22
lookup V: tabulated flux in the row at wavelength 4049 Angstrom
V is 9.02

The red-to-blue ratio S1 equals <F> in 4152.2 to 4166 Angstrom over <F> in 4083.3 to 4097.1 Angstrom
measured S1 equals 1.14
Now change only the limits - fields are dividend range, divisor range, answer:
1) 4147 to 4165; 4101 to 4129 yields 1.05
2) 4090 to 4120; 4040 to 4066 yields 0.82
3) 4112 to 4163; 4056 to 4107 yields 1.06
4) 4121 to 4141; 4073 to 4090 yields 1.07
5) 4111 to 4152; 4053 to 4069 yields 0.97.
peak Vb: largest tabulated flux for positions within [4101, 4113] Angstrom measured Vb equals 8.14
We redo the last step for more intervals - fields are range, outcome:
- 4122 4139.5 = 8.23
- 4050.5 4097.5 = 8.85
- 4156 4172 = 8.41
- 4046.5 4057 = 9.02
